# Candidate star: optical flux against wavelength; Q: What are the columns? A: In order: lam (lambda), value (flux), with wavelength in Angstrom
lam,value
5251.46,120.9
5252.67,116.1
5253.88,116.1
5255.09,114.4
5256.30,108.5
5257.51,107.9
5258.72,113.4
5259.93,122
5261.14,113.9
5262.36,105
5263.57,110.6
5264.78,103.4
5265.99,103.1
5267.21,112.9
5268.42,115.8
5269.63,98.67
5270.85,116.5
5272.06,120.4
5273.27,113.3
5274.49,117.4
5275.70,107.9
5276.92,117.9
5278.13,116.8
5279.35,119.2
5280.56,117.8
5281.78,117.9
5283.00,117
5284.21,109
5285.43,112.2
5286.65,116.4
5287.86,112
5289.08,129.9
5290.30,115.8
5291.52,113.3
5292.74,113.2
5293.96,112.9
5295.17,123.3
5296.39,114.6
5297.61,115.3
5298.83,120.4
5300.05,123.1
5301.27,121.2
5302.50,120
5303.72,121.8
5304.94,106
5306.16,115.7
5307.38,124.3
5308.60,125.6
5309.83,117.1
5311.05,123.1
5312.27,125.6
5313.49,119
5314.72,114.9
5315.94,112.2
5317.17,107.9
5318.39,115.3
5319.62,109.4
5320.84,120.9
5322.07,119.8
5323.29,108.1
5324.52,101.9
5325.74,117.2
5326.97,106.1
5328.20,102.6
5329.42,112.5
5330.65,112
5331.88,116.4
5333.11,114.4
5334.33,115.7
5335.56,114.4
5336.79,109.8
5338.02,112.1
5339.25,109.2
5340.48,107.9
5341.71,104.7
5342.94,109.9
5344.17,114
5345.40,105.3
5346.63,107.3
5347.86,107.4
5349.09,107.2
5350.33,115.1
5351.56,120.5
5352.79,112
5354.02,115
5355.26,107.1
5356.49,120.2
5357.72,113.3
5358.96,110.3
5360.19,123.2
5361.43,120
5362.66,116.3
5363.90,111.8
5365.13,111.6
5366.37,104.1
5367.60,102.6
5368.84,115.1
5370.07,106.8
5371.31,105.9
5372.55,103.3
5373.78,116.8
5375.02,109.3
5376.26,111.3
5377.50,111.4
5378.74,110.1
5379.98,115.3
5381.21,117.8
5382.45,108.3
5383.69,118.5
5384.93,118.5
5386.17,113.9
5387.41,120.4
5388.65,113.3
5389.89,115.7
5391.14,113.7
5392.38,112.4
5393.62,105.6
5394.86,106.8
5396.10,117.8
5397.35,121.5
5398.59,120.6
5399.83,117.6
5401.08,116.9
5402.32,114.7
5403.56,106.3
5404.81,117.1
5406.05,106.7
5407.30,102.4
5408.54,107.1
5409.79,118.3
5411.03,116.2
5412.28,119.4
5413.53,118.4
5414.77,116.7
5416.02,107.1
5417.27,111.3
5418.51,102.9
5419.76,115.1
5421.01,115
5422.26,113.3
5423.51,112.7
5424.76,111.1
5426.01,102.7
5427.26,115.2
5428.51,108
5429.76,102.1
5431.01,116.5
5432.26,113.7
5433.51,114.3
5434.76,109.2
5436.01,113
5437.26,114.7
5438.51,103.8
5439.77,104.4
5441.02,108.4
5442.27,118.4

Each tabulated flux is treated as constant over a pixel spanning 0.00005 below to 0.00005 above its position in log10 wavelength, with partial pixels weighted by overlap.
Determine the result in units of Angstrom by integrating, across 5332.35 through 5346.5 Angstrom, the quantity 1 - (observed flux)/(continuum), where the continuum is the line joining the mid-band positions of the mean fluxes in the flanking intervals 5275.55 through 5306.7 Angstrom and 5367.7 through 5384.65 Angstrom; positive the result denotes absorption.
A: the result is 0.4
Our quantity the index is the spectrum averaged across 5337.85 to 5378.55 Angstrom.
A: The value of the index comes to 111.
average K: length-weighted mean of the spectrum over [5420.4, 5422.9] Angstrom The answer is 114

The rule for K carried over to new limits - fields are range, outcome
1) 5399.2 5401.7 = 117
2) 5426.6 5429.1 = 111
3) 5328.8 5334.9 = 114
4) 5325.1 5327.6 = 111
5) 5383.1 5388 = 118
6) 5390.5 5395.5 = 110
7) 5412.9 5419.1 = 111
